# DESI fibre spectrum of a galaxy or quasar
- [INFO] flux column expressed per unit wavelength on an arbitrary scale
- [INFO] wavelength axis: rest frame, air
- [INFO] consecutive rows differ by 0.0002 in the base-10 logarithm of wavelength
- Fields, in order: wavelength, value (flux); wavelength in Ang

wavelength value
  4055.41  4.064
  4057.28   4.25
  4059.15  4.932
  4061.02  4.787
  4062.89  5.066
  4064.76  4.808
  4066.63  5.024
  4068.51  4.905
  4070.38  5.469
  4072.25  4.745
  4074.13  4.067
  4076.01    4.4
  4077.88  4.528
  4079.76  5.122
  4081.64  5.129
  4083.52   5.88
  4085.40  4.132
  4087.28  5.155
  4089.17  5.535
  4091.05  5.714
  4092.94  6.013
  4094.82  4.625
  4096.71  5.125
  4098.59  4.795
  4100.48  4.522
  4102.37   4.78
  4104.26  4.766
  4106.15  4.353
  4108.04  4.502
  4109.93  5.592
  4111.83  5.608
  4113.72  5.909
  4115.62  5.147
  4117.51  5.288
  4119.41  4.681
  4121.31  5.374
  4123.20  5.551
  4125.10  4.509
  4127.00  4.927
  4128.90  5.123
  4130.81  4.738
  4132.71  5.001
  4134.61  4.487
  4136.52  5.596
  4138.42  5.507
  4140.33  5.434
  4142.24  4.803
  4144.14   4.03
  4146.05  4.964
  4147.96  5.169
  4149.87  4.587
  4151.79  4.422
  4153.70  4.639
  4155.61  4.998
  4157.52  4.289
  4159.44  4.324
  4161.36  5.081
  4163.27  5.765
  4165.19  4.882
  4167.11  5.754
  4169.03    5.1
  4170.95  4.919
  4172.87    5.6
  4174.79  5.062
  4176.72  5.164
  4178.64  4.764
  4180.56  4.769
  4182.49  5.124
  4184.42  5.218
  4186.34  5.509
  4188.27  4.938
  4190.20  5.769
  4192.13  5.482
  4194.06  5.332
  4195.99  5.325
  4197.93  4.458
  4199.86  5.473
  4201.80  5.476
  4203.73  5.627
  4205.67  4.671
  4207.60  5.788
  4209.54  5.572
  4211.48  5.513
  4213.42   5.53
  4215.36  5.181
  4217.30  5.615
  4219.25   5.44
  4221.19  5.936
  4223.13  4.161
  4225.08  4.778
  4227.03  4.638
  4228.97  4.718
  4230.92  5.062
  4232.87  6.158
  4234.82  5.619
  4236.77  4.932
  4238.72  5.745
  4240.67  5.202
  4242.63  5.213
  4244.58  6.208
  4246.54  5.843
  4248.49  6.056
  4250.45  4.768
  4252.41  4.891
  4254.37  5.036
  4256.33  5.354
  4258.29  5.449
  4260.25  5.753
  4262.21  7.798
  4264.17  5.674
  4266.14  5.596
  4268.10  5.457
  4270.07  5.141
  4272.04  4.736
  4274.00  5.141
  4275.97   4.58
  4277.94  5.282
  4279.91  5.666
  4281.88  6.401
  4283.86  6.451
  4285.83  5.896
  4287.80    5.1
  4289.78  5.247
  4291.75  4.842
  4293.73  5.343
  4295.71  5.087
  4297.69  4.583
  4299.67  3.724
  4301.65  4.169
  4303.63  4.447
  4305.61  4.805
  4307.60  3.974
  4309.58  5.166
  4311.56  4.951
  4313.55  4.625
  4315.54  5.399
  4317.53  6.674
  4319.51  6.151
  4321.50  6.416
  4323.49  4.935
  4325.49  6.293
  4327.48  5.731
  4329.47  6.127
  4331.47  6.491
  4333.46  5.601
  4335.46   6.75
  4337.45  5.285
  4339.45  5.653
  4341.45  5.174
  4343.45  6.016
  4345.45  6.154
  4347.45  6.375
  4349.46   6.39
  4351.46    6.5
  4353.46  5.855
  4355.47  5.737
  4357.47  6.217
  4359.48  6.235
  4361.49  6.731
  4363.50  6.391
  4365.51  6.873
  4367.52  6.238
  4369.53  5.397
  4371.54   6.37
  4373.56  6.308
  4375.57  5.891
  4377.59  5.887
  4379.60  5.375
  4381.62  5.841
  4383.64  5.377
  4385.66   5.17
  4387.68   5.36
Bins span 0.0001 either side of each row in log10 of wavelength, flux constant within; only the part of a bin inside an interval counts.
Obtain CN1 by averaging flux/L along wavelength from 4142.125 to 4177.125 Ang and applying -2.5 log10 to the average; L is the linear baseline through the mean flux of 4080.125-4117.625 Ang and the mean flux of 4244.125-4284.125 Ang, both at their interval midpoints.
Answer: 0.08 mag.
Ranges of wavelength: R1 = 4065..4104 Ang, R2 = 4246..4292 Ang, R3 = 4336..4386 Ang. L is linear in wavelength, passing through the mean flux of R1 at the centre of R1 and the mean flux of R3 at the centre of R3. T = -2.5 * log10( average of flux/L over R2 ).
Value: 0.03 mag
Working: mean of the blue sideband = 4.98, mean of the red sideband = 6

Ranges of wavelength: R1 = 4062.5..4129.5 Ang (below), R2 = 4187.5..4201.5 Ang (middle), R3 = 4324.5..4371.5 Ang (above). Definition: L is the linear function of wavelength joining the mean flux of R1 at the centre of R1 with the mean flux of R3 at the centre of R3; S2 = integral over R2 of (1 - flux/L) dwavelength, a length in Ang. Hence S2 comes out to 0.5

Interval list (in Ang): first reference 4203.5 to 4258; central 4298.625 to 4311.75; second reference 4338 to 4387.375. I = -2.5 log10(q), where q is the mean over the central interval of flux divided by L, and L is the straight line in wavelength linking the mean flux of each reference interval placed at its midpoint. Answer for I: 0.27 mag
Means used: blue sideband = 5.33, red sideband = 5.99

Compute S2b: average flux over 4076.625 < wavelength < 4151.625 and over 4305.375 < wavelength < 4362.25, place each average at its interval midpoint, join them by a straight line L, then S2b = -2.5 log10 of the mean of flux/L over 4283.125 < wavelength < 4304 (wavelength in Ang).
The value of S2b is 0.14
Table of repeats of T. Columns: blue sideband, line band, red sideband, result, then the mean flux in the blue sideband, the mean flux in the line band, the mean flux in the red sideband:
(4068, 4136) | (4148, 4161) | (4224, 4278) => 0.119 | 5.01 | 4.61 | 5.39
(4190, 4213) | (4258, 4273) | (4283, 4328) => -0.088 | 5.36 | 5.71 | 5.21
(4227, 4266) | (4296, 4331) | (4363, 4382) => 0.120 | 5.53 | 5.21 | 6.06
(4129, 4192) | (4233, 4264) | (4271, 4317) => -0.117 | 5.02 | 5.61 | 5.04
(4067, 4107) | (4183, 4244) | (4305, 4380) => 0.022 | 4.94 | 5.3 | 5.88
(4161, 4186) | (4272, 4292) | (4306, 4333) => 0.008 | 5.18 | 5.45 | 5.59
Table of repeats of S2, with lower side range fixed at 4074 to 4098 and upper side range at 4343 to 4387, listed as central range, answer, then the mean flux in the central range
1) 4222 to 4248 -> 1.5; 5.27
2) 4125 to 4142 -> 0.6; 5.05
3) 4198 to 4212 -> 0.3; 5.38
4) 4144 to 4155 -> 1.2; 4.69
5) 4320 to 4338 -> -0.2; 5.98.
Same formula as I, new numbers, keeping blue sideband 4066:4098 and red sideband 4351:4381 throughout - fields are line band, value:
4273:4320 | 0.14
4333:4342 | 0.05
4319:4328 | 0.01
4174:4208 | 0.05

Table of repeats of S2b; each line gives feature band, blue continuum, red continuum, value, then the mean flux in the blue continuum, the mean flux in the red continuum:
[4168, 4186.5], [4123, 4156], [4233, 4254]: 0.00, 4.9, 5.46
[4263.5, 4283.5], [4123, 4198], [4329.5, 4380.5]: 0.05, 5.03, 6.08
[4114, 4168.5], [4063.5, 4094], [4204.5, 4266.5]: 0.05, 5.04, 5.43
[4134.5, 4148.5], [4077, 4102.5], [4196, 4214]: 0.04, 5.09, 5.34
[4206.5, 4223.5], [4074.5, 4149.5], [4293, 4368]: -0.03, 5.03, 5.66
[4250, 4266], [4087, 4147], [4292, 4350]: -0.06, 5.07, 5.45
